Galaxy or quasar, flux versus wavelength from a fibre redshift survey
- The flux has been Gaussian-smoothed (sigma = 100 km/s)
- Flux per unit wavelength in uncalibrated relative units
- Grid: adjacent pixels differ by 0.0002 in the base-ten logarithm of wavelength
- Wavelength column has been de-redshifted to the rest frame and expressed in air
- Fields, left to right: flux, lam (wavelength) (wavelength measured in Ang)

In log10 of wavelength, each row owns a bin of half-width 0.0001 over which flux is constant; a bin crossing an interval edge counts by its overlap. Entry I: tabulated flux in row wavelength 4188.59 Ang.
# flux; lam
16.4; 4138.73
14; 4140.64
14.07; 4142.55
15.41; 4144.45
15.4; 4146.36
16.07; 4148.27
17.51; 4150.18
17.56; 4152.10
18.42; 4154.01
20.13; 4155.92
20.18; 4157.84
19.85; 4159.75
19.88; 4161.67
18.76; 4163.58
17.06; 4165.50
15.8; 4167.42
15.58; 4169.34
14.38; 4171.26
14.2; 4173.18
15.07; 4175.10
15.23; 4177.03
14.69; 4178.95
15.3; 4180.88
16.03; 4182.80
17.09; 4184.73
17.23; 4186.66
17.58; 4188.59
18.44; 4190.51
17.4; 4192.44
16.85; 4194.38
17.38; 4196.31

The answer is 17.58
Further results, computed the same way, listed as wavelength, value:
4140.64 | 14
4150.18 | 17.51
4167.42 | 15.8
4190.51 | 18.44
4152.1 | 17.56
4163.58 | 18.76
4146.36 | 15.4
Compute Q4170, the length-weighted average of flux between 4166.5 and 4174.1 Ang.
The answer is 15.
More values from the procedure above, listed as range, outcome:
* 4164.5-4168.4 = 16.4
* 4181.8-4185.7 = 16.5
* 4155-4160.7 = 20.1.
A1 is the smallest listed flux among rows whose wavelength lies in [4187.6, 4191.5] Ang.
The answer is 17.58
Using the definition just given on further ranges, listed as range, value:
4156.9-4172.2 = 14.38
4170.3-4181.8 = 14.2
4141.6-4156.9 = 14.07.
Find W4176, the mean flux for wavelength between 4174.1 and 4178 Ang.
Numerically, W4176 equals 15.1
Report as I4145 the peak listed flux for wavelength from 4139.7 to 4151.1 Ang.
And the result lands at 17.51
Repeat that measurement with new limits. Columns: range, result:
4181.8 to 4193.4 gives 18.44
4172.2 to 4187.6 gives 17.23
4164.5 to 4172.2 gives 17.06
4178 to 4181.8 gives 15.3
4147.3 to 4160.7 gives 20.18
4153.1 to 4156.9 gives 20.13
